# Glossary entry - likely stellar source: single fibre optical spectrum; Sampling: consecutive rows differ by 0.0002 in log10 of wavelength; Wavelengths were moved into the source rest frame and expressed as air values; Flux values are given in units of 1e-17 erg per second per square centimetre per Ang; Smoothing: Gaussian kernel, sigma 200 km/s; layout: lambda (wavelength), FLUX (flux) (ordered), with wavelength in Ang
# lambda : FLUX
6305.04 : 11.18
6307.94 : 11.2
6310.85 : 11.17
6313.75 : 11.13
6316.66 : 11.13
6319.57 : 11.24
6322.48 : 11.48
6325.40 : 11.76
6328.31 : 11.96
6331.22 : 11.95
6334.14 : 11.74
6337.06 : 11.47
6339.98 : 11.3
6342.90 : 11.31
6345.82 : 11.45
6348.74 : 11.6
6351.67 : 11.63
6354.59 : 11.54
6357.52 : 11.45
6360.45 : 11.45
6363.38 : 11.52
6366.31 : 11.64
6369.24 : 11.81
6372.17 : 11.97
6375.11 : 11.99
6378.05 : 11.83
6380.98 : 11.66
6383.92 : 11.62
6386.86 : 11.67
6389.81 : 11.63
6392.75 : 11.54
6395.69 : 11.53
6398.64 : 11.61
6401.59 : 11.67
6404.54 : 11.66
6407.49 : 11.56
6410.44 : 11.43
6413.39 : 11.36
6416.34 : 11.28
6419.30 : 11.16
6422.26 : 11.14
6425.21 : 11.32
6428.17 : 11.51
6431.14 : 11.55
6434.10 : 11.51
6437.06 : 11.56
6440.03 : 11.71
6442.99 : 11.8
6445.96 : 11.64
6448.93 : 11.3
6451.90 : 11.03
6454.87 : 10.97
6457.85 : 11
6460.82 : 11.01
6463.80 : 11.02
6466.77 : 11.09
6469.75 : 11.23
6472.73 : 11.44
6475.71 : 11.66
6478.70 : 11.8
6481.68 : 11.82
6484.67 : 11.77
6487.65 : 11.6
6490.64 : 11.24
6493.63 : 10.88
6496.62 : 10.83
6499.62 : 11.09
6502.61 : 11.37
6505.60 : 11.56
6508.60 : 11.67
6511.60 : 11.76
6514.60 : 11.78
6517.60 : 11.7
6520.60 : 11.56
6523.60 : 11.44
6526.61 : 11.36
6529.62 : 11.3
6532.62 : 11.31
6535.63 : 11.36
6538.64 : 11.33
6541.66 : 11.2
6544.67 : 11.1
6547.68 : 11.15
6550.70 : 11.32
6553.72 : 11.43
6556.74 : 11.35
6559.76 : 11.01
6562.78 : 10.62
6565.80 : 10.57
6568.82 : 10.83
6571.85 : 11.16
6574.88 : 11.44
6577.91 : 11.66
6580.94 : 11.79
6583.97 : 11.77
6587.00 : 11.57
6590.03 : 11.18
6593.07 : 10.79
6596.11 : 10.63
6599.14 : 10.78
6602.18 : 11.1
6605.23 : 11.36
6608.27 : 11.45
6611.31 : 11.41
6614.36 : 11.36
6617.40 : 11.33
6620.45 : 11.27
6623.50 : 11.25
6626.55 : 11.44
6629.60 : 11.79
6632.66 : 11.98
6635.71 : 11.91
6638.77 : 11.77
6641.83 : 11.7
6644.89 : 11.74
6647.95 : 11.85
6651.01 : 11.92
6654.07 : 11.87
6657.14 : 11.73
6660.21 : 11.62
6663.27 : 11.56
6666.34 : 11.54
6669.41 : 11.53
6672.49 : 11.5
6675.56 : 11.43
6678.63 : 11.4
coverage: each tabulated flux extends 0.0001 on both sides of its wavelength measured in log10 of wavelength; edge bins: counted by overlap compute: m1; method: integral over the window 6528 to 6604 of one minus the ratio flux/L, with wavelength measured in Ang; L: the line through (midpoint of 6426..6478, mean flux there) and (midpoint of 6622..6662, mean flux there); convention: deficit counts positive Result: 2.6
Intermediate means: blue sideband 11.4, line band 11.2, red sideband 11.7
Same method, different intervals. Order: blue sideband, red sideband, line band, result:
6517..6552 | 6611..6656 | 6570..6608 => 0.77 Ang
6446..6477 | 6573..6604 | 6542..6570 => 0.49 Ang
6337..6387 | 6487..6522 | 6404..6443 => 0.25 Ang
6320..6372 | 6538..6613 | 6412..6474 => 0.61 Ang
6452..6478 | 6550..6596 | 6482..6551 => -1.15 Ang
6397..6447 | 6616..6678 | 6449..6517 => 1.08 Ang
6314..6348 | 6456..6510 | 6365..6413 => -0.94 Ang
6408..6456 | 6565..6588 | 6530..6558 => 0.23 Ang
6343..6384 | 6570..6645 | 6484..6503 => 0.49 Ang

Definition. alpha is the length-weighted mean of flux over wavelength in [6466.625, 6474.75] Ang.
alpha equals 11.3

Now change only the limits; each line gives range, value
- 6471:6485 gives 11.7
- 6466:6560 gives 11.4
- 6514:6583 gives 11.3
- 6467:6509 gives 11.4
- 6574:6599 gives 11.3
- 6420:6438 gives 11.4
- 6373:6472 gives 11.4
